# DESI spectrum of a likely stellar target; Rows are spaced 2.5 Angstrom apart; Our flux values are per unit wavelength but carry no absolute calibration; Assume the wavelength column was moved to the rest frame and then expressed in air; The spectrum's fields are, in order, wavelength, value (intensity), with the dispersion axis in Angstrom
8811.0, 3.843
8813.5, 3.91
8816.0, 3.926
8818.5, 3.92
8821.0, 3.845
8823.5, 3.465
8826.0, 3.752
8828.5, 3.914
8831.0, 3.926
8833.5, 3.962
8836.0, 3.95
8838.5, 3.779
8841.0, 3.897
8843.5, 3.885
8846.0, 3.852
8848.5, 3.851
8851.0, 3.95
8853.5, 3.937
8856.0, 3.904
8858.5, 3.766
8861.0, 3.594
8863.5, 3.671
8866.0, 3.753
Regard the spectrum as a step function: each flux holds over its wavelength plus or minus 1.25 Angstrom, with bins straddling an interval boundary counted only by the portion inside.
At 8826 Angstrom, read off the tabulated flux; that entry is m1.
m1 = 3.752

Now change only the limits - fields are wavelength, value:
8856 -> 3.904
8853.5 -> 3.937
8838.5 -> 3.779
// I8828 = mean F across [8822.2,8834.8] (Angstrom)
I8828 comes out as 3.8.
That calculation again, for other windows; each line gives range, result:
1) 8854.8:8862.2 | 3.75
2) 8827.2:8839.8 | 3.91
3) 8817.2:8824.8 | 3.74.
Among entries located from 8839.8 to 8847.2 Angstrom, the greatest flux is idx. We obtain 3.897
